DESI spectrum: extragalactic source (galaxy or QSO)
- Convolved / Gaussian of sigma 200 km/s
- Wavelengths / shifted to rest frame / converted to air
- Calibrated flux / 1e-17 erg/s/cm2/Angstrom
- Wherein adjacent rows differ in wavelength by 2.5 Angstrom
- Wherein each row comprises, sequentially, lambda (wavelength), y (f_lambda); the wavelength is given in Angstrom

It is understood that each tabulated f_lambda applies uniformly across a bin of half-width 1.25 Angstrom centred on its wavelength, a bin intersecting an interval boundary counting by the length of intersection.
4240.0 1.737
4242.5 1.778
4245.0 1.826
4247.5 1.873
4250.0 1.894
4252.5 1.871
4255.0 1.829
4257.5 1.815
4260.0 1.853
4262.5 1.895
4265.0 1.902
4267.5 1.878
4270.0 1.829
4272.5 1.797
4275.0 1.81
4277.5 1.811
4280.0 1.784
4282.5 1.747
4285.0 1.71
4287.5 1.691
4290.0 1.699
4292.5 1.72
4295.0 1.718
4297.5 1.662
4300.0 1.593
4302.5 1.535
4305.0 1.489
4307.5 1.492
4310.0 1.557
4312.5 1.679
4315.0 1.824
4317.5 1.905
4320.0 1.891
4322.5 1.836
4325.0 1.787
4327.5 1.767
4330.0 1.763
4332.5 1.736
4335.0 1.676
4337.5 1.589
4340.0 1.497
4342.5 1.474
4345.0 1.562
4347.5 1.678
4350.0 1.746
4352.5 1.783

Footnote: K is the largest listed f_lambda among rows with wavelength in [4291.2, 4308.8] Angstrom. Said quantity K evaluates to 1.72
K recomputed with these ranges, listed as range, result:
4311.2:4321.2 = 1.905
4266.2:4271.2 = 1.878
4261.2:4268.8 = 1.902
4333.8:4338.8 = 1.676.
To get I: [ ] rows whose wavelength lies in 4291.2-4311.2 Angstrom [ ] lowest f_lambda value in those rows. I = 1.489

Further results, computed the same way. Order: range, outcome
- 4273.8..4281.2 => 1.784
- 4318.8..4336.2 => 1.676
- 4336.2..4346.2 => 1.474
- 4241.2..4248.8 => 1.778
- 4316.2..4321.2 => 1.891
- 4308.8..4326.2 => 1.557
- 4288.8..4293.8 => 1.699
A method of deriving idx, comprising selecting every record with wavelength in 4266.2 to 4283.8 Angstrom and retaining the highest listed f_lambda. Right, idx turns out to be 1.878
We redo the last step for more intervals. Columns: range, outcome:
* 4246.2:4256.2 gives 1.894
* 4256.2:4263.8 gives 1.895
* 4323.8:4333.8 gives 1.787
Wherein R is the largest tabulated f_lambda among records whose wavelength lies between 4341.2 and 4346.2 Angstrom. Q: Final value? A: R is 1.562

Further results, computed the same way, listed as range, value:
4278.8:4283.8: 1.784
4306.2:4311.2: 1.557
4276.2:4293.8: 1.811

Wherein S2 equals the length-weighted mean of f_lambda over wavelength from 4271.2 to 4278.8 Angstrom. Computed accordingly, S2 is 1.81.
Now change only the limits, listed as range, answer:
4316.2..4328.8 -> 1.84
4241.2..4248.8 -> 1.83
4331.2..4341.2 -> 1.63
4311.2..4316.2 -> 1.75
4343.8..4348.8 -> 1.62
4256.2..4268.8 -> 1.87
